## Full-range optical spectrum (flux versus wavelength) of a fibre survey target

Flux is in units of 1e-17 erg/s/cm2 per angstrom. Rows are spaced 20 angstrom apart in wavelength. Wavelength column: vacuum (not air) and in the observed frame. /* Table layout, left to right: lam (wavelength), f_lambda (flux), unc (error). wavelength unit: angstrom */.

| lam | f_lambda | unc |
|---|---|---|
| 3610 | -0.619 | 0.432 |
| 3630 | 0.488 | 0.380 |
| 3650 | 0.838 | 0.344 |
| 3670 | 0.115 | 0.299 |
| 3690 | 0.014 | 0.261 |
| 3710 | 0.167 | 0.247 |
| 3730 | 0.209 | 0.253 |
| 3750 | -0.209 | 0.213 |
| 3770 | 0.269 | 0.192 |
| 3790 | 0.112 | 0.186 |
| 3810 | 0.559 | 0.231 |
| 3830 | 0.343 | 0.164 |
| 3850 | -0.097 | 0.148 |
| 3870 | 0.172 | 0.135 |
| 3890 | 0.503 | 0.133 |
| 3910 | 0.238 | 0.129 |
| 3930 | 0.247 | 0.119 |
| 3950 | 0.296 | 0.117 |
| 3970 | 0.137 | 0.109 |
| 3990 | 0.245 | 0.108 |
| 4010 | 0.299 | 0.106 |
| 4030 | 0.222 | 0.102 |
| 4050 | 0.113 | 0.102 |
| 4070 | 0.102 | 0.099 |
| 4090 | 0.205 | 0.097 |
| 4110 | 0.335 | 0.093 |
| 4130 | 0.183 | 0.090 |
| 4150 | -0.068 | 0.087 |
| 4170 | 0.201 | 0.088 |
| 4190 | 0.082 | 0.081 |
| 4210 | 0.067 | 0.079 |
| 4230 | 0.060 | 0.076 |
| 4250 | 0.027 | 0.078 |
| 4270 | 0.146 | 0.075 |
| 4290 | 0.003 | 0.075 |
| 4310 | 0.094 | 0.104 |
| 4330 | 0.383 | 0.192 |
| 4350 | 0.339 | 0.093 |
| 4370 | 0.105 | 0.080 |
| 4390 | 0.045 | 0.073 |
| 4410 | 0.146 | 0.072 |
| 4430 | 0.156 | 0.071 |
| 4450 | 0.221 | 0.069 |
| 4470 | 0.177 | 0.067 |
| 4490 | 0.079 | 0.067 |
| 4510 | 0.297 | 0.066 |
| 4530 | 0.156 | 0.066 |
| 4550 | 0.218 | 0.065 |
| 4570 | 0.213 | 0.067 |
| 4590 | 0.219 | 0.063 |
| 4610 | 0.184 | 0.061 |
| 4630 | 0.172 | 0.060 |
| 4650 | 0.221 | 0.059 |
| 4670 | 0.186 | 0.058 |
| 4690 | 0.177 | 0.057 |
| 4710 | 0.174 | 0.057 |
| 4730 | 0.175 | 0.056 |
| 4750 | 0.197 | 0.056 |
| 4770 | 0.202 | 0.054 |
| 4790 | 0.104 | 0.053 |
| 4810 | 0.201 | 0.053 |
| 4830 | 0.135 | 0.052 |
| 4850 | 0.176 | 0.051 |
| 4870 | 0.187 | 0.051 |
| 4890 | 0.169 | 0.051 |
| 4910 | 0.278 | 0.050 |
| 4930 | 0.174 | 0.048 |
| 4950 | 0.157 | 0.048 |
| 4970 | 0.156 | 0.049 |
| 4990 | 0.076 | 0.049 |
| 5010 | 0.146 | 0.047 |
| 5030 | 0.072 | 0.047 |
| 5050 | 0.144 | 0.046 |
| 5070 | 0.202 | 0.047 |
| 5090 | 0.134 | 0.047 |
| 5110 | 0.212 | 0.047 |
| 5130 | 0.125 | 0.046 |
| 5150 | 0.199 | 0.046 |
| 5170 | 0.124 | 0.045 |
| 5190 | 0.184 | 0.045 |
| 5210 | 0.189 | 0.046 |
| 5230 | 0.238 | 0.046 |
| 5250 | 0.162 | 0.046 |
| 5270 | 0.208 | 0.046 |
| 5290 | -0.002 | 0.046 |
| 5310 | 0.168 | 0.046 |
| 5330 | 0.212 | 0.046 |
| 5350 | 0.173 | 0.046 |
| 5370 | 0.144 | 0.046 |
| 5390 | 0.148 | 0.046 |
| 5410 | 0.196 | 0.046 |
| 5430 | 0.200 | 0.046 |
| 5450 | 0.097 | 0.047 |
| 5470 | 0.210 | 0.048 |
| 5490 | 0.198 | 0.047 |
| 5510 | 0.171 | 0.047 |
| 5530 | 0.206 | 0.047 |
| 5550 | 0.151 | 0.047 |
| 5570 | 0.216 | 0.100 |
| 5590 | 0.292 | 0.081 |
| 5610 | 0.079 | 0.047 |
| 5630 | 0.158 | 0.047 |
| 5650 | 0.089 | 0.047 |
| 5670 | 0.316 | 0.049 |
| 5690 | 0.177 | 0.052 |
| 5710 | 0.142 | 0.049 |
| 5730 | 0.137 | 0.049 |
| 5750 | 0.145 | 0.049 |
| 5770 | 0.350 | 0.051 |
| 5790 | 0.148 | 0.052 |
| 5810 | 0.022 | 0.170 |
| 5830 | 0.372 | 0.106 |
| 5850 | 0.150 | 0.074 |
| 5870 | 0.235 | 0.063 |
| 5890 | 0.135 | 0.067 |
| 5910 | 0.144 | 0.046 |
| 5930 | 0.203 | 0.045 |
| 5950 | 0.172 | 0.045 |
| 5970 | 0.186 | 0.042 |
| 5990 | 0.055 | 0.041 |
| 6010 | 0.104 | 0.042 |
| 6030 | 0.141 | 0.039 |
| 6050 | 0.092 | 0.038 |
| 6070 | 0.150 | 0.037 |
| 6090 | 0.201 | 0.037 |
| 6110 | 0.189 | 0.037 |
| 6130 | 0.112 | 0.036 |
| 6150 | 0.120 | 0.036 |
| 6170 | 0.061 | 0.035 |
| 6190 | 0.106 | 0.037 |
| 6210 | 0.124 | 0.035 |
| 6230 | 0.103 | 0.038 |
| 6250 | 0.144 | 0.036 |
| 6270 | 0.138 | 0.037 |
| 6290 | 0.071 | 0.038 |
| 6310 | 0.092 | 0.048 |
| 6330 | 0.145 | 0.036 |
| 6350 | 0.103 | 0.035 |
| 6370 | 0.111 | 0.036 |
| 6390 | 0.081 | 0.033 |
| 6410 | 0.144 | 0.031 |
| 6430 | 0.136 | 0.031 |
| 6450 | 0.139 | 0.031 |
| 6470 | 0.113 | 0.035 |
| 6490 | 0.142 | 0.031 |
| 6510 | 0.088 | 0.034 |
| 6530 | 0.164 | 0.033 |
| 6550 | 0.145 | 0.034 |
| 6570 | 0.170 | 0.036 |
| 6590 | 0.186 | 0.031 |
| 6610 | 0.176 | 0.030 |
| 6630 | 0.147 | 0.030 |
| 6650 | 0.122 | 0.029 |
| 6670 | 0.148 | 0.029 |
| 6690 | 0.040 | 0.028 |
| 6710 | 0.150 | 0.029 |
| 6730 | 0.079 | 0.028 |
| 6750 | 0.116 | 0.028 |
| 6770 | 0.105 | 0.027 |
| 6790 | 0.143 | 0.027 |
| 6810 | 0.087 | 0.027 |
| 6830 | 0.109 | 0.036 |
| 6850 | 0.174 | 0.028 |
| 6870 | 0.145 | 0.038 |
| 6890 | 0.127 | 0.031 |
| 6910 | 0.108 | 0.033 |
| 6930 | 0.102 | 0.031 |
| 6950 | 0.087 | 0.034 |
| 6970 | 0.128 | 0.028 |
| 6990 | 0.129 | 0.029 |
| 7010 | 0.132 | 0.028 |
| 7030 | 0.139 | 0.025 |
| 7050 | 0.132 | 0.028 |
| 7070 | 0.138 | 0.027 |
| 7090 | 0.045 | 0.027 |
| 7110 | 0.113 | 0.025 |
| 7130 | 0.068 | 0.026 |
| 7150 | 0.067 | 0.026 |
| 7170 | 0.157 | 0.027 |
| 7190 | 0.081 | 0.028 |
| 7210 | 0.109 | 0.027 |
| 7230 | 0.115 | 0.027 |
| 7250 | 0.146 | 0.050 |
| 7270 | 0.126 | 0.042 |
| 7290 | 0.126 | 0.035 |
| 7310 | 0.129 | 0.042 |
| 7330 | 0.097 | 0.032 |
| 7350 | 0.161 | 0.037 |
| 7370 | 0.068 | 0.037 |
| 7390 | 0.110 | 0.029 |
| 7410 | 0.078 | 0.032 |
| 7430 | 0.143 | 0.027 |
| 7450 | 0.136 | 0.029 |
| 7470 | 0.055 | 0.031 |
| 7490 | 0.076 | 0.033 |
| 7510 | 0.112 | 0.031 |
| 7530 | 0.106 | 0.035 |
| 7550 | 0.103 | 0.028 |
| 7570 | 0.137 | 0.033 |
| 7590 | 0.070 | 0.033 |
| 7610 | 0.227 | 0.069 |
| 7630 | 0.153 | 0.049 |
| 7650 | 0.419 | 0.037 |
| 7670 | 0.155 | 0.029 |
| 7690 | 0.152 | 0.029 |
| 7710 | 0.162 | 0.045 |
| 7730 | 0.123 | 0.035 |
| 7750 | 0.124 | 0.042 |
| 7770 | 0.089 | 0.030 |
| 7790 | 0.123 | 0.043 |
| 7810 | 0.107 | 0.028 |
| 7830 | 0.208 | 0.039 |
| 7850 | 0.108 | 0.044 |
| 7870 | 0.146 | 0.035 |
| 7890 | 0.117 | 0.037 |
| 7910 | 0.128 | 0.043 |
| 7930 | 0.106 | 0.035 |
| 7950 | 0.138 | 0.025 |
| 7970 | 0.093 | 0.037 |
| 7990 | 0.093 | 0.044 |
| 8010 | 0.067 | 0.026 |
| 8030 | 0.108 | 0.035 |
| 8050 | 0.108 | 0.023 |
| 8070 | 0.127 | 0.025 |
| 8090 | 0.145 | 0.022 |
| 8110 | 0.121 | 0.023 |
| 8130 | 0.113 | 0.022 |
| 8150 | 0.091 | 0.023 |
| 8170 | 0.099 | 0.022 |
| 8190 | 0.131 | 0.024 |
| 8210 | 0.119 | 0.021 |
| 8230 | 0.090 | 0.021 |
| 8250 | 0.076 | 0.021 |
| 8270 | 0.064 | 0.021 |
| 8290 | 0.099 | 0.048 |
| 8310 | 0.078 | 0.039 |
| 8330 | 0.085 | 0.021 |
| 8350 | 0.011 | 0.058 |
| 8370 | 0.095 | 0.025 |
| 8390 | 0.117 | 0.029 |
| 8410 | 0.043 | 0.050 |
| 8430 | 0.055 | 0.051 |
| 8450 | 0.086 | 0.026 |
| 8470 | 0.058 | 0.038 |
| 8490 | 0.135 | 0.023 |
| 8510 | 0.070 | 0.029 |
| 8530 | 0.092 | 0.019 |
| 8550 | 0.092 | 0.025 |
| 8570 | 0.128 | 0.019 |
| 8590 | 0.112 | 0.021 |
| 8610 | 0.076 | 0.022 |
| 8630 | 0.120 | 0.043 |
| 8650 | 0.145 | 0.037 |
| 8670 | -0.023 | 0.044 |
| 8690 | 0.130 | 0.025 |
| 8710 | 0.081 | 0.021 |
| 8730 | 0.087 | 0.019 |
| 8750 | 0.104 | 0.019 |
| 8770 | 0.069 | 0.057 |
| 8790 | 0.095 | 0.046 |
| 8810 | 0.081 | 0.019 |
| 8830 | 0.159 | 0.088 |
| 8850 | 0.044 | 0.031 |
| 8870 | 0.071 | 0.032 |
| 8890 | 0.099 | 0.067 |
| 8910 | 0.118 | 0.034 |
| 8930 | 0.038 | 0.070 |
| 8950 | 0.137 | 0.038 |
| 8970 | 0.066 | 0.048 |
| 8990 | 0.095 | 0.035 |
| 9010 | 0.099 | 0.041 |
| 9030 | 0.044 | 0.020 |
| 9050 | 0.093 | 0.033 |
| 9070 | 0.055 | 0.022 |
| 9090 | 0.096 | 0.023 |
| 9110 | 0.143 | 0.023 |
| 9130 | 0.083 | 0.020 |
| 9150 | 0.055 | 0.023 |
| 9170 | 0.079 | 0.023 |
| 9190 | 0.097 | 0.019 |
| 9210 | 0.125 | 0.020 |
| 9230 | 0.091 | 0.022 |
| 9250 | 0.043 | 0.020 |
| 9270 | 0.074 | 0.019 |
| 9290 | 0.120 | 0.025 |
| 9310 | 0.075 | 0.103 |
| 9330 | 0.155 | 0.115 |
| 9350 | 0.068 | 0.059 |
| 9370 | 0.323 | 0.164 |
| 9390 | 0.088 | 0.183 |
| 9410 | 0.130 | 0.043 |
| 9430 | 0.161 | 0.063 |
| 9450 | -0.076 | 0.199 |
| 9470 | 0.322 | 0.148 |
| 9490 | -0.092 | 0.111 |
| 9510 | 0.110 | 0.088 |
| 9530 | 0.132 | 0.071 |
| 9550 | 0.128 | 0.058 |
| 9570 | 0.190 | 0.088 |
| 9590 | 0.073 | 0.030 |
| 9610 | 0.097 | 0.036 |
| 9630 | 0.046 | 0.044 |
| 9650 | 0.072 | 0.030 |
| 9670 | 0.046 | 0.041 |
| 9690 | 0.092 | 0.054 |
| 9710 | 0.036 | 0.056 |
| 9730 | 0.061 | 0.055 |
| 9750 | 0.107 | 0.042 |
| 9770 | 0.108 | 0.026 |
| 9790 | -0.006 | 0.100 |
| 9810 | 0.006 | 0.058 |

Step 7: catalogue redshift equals 0.164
